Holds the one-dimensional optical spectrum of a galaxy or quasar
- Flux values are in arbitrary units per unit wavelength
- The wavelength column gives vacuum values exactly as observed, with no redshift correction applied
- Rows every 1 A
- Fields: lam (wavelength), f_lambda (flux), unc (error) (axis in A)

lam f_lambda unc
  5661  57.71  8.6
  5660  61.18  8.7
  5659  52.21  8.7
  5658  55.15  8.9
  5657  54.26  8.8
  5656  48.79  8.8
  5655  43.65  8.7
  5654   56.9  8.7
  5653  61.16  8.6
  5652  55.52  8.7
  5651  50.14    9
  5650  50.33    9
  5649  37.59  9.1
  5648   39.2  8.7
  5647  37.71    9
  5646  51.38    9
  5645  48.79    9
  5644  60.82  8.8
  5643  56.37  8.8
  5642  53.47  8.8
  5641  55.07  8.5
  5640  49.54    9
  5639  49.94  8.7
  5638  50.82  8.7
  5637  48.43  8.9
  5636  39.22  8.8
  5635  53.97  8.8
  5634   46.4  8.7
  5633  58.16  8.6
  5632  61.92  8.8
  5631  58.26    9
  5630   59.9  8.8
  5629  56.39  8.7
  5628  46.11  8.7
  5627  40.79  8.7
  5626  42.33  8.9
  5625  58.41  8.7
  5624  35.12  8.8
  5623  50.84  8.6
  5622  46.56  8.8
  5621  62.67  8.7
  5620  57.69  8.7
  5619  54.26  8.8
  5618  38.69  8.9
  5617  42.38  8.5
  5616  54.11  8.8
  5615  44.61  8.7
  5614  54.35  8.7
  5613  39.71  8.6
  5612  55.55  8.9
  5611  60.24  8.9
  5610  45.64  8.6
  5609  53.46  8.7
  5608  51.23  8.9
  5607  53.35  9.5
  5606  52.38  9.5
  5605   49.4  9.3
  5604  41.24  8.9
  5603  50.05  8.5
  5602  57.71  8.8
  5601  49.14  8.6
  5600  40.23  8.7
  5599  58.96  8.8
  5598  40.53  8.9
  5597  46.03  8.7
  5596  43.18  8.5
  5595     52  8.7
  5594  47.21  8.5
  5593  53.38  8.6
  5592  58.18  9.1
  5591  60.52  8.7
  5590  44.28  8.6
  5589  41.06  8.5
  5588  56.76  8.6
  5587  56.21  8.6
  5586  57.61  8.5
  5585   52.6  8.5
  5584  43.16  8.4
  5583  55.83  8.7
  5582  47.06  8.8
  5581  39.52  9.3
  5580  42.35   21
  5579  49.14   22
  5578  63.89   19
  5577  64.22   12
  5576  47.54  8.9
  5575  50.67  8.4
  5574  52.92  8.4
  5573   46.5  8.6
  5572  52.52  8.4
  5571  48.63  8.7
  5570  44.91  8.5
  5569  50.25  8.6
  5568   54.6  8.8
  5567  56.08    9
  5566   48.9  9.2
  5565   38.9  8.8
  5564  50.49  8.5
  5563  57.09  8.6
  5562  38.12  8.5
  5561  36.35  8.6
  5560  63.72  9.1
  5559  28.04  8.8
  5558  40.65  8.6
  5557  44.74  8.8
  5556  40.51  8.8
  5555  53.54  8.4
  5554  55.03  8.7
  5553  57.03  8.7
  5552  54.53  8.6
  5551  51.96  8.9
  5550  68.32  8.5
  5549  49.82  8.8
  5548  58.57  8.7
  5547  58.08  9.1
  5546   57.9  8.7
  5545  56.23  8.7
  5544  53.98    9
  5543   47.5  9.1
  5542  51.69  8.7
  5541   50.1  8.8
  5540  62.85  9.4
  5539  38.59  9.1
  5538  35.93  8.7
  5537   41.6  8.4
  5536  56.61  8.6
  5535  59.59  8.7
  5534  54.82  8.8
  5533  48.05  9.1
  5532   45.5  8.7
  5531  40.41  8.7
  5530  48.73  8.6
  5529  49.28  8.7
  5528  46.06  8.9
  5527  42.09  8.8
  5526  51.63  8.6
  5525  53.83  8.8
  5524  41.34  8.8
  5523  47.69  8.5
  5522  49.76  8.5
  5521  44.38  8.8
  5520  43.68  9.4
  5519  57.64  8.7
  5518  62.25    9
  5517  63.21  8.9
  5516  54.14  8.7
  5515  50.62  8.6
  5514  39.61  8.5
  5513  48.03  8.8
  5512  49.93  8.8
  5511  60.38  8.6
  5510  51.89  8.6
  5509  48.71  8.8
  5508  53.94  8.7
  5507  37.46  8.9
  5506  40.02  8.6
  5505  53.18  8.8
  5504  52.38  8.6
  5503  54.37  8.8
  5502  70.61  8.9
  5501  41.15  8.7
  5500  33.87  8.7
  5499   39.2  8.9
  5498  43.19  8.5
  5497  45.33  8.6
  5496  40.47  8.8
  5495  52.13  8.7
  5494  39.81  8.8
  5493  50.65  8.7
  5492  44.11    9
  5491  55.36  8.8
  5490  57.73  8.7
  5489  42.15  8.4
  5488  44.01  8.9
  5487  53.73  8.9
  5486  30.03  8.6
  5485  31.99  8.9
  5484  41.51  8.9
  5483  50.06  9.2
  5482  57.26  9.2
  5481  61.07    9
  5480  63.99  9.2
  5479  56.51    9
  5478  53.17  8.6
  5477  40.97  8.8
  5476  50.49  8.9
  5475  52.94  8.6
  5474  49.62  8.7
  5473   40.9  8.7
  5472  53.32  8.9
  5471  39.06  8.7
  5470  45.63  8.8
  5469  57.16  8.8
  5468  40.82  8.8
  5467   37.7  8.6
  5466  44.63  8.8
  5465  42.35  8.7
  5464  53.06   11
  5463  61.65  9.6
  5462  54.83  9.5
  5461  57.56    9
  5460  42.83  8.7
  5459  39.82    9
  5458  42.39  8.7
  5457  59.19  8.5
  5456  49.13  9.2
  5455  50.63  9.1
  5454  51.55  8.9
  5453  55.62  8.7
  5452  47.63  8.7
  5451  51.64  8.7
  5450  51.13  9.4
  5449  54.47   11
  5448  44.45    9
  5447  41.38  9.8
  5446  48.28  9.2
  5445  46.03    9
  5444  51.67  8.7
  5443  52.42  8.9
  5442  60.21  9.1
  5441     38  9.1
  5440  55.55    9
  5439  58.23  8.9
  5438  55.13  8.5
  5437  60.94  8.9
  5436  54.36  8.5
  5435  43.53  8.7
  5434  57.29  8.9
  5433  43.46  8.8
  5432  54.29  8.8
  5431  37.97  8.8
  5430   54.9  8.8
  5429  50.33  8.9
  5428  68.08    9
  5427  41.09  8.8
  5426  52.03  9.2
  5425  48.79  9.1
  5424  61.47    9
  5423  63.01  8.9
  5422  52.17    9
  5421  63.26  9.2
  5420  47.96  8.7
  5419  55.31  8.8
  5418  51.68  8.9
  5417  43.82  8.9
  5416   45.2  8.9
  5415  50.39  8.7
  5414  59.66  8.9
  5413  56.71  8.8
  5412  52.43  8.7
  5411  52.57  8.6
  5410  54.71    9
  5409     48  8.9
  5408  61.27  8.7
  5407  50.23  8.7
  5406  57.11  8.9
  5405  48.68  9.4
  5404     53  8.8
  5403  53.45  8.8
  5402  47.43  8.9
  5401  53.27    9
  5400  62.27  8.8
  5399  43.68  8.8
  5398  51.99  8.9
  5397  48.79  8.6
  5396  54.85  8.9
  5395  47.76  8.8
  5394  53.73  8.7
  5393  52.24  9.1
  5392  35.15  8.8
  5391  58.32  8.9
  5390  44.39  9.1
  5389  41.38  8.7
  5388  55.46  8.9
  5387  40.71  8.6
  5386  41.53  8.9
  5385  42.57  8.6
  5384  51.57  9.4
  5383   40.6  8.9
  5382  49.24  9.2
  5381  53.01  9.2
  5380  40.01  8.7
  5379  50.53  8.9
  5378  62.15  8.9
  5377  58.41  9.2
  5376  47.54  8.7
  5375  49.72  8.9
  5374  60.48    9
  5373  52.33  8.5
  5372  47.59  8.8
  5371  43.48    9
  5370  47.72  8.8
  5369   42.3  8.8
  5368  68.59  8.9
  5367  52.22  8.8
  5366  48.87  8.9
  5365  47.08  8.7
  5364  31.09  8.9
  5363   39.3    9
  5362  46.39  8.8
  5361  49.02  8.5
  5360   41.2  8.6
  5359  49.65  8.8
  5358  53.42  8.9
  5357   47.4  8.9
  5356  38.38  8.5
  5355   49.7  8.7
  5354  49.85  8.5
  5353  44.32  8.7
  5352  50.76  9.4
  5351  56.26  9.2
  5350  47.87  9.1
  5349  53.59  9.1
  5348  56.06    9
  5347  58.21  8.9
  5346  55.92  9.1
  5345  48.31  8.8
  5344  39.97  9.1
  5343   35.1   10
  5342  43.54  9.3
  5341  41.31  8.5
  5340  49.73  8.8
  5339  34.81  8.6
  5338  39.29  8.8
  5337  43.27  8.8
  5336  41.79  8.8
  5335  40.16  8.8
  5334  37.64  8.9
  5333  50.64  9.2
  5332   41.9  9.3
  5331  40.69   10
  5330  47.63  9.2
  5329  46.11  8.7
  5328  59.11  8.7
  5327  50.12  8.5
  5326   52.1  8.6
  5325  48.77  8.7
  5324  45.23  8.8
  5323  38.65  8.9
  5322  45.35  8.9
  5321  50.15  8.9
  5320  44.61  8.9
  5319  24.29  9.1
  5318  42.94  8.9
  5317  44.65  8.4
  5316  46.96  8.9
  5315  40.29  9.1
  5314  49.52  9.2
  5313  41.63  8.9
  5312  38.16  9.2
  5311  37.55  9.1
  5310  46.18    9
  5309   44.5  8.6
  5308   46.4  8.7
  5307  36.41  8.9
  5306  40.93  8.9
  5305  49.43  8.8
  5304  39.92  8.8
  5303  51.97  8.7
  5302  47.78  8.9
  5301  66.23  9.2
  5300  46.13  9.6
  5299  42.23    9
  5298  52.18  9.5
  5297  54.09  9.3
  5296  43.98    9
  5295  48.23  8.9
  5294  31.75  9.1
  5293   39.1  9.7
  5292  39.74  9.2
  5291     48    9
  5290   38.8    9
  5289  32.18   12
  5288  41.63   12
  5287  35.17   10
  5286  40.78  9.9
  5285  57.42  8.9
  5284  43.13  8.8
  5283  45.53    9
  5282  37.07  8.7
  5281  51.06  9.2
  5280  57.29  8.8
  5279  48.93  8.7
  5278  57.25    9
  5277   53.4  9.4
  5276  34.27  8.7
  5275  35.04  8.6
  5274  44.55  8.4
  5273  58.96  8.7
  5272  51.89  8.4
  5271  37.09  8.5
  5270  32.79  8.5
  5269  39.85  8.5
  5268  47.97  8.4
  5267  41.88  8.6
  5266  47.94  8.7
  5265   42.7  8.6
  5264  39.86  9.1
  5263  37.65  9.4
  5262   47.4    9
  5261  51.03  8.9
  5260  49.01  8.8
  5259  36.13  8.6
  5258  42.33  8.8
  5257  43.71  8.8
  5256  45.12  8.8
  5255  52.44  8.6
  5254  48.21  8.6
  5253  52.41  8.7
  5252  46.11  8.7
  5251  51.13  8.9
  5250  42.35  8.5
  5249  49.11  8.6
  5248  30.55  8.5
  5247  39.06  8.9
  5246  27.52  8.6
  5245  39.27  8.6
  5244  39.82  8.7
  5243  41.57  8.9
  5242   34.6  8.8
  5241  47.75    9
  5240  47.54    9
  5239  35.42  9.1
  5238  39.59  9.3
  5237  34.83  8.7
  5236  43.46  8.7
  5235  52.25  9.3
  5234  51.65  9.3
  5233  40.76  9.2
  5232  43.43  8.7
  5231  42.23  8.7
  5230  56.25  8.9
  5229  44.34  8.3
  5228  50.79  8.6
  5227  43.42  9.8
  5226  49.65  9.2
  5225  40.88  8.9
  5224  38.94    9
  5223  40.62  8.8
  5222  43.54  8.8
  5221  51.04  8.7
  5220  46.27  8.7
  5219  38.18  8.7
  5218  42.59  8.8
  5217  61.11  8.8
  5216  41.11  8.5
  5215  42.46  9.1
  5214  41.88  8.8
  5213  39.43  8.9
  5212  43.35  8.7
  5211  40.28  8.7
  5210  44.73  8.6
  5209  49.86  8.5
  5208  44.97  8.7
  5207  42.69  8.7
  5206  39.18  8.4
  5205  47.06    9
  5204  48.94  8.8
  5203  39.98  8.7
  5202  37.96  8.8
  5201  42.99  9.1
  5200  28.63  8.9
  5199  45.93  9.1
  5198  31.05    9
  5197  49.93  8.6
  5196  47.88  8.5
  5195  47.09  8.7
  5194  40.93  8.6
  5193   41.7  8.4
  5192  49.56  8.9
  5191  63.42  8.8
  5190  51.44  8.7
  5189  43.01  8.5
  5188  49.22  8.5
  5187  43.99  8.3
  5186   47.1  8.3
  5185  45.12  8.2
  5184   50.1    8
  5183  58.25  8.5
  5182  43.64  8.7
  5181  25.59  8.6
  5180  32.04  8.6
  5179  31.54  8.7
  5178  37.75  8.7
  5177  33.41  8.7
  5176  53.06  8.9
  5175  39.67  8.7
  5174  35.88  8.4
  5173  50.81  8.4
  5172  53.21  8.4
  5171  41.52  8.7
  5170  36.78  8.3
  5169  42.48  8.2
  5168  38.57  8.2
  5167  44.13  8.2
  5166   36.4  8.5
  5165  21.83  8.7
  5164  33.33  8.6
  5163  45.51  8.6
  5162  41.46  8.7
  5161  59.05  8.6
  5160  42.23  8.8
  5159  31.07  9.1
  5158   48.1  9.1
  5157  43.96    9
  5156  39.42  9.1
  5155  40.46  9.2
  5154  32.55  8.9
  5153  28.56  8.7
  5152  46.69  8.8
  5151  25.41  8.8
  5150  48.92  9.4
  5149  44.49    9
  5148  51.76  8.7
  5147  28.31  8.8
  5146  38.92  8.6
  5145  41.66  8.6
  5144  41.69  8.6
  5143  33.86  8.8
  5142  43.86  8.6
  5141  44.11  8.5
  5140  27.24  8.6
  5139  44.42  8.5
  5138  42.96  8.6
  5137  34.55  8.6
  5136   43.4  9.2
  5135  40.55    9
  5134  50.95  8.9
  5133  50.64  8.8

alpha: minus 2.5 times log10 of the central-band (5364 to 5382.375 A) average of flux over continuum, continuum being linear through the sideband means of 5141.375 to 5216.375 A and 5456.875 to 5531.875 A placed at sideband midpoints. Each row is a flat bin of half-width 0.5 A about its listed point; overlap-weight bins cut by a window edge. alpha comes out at -0.10 mag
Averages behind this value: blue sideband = 42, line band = 50.6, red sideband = 48.5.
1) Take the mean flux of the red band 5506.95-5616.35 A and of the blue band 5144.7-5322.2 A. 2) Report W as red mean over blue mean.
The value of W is 1.2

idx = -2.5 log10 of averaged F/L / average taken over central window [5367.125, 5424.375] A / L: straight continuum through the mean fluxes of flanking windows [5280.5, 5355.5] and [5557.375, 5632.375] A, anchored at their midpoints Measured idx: -0.11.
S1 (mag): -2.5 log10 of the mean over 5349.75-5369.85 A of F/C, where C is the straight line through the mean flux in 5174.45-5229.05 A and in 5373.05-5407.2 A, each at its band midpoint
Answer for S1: 0.031 mag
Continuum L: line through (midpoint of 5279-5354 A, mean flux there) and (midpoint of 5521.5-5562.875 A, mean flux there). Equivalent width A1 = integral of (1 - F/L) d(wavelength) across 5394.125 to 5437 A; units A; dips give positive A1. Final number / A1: -4.8 A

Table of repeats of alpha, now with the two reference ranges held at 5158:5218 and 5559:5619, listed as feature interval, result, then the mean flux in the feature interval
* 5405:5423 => -0.14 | 53.2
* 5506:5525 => -0.03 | 50.1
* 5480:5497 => 0.01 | 47.5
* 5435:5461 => -0.07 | 50.5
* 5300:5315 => -0.01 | 45.3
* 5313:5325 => 0.05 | 43.2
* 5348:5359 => -0.08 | 49.5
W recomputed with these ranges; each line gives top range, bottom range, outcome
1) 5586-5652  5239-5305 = 1.13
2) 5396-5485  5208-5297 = 1.16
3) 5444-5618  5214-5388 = 1.09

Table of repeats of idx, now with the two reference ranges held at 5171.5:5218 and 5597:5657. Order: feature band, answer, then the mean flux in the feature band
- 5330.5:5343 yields 0.10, 41.8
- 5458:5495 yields 0.00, 48.3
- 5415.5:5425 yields -0.14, 53.5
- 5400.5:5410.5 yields -0.12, 52.7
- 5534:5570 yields -0.03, 50.5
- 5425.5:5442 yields -0.10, 51.8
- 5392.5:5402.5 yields -0.10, 51.6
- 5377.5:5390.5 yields -0.01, 47.2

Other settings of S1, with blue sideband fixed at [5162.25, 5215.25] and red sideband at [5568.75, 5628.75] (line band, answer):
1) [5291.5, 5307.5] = -0.03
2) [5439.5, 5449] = -0.04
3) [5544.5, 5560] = -0.06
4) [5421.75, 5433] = -0.13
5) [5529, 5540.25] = 0.01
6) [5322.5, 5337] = -0.01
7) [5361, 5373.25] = -0.03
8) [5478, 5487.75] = -0.04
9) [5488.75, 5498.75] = 0.02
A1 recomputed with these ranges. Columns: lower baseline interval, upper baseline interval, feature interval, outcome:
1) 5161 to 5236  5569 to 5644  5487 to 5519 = -0.2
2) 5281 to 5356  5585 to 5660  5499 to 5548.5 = -1.2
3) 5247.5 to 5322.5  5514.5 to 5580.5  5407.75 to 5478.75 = -4.1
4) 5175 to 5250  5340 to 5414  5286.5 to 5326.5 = 2.5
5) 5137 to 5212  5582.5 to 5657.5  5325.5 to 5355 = -1.1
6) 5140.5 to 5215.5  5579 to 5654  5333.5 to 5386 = -2.3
